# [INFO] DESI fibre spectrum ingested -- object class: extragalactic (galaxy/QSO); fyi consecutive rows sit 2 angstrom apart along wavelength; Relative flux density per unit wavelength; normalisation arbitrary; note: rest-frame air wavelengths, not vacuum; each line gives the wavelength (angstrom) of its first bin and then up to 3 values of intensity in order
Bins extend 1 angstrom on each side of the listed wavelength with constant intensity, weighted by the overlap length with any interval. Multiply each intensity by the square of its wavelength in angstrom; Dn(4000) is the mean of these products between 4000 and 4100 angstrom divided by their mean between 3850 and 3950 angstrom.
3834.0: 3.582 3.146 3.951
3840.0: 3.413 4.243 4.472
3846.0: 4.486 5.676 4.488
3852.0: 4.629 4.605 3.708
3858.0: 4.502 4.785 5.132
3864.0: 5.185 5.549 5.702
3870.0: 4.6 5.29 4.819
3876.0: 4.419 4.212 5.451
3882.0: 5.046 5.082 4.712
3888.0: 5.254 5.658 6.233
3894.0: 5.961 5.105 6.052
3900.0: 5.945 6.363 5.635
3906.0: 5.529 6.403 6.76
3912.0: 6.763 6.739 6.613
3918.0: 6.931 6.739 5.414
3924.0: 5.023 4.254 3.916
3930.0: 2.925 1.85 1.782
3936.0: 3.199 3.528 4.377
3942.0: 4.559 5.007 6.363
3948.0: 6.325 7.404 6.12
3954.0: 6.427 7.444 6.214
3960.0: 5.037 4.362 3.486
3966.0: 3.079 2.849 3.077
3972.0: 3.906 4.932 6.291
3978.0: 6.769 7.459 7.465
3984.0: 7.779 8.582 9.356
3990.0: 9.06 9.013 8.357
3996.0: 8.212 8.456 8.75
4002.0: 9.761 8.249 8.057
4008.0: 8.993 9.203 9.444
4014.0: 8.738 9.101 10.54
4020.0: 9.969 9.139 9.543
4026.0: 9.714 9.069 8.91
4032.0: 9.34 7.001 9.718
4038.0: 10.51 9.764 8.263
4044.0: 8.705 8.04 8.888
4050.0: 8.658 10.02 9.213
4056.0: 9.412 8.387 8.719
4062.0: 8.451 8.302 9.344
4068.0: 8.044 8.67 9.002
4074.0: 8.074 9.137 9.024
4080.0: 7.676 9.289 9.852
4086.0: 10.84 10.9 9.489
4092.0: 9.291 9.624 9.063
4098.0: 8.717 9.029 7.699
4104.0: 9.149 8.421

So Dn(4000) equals 1.9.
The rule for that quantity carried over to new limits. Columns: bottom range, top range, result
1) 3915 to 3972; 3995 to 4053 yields 1.97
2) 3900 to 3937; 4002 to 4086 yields 1.86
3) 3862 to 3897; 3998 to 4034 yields 1.88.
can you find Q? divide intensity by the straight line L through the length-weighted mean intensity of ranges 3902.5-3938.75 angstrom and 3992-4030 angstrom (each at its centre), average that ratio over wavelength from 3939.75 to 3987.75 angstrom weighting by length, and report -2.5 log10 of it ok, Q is 0.211 mag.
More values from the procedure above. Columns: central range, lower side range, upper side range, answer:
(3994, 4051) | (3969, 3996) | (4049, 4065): -0.12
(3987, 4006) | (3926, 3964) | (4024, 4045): -0.20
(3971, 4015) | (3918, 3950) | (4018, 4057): -0.12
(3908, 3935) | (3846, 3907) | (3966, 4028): 0.20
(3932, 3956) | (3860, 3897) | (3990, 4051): 0.37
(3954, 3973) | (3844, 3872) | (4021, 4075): 0.49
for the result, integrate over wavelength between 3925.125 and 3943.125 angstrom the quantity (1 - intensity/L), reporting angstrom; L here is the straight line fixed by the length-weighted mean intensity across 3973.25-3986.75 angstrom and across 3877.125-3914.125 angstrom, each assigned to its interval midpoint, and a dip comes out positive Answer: 8.38 angstrom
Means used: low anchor 5.71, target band 3.38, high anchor 7.05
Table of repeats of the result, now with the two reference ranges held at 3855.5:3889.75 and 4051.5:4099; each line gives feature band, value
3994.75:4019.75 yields -4.1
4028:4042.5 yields -1.4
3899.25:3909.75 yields -0.8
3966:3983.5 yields 4.4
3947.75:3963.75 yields 1.4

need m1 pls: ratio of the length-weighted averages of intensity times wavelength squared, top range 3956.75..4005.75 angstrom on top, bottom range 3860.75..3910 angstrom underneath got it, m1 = 1.30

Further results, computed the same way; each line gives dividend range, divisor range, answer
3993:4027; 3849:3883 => 2.02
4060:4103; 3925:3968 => 2.09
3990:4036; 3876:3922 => 1.63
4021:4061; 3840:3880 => 2.09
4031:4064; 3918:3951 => 2.05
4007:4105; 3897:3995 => 1.68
